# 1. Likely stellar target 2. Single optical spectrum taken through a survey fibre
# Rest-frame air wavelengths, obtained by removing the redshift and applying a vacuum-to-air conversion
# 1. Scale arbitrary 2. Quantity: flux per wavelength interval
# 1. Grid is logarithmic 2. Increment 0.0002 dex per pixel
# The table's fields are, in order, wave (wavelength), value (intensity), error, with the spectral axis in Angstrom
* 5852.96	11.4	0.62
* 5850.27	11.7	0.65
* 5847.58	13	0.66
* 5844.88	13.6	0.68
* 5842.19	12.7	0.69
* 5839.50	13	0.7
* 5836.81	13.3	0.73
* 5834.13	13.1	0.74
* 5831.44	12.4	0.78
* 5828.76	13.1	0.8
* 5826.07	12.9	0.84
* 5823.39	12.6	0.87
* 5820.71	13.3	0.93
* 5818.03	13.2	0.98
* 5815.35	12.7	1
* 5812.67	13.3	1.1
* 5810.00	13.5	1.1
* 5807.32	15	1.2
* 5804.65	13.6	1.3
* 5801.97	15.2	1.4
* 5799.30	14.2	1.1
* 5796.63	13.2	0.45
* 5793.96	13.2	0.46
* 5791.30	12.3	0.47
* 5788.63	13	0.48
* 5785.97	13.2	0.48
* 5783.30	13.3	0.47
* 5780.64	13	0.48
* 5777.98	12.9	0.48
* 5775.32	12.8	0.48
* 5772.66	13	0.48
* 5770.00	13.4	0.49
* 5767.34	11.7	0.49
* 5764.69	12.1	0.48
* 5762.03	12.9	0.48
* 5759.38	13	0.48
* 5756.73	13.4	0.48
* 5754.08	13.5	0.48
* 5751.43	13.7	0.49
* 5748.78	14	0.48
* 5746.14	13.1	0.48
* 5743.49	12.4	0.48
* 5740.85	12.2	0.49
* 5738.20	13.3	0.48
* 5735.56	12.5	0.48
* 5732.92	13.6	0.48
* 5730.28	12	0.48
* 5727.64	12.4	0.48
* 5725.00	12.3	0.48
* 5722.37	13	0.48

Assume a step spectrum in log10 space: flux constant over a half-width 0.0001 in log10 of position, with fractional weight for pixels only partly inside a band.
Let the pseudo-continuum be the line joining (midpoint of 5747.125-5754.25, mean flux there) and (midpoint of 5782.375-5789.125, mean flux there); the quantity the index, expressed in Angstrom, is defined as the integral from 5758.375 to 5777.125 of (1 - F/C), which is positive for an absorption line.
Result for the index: 1.1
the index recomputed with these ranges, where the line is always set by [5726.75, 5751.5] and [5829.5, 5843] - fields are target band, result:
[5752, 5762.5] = -0.3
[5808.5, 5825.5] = -0.3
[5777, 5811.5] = -1.6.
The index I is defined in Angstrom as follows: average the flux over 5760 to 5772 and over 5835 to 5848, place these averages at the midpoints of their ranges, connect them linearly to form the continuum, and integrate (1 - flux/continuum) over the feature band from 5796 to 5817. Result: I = -1.6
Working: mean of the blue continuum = 12.6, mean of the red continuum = 13.1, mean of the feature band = 13.8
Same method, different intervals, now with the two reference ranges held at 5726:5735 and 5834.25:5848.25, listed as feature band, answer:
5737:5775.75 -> -0.7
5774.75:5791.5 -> -0.1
